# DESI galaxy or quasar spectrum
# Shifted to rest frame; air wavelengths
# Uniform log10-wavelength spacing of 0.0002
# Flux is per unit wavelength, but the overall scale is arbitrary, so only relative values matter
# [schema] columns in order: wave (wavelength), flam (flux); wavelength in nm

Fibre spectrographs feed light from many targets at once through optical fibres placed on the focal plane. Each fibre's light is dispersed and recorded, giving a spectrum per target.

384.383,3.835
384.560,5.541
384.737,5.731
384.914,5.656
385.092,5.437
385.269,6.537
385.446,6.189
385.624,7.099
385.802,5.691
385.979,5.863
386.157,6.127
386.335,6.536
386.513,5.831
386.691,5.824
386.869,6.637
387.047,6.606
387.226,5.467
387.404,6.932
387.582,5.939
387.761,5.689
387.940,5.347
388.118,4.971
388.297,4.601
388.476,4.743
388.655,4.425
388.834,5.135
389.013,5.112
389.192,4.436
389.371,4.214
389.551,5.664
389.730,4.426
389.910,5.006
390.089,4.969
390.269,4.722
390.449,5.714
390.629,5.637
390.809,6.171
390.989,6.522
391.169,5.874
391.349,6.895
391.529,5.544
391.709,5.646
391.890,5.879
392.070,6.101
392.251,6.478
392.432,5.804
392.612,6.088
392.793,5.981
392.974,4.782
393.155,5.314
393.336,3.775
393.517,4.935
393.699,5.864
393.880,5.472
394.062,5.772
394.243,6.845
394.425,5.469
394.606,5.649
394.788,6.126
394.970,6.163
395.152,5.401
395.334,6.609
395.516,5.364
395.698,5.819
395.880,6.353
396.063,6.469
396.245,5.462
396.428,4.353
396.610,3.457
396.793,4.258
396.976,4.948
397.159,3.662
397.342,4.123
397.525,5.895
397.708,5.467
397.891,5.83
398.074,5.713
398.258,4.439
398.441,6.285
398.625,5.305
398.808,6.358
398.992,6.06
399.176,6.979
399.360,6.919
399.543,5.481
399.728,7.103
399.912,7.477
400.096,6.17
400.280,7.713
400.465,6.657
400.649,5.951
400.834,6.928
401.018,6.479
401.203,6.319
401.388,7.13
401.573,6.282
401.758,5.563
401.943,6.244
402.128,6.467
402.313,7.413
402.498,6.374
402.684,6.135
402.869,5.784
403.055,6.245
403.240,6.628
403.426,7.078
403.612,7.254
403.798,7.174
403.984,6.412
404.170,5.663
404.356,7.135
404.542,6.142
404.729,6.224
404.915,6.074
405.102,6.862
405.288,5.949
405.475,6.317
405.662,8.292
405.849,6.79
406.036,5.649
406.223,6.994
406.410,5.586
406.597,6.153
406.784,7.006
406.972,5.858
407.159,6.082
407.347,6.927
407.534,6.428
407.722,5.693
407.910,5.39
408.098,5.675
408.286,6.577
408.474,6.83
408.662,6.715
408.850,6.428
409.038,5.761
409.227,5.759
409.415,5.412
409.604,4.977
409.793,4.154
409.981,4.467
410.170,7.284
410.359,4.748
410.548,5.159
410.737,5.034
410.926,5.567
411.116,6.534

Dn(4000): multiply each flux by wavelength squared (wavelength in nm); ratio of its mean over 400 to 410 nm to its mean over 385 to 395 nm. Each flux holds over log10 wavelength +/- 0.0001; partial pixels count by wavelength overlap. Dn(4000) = 1.20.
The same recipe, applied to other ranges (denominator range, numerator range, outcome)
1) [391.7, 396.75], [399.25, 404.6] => 1.22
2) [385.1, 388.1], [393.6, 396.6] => 0.99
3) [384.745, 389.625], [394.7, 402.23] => 1.11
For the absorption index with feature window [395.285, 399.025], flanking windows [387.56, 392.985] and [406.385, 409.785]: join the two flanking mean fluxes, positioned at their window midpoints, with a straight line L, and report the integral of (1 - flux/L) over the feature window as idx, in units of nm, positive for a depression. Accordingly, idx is 0.231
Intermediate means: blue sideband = 5.44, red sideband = 6.03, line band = 5.32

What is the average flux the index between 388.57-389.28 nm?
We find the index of 4.78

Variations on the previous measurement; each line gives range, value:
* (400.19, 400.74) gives 6.77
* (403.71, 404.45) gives 6.6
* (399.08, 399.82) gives 6.62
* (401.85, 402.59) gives 6.63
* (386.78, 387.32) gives 6.24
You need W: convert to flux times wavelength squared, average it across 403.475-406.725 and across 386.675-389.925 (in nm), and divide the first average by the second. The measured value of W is 1.3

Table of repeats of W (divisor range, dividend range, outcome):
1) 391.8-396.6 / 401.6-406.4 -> 1.20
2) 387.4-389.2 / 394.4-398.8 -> 1.09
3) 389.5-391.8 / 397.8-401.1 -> 1.18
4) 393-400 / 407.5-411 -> 1.08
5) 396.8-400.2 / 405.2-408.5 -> 1.15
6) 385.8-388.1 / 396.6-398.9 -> 0.90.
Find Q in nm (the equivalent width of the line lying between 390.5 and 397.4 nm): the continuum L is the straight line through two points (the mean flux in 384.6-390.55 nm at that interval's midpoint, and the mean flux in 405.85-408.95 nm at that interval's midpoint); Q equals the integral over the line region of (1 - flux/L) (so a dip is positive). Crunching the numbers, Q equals 0.26 nm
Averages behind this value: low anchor 5.55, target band 5.56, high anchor 6.27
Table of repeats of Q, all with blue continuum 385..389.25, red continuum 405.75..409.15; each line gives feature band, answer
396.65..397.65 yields 0.240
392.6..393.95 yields 0.151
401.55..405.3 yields -0.182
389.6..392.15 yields 0.076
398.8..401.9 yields -0.253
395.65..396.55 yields 0.053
